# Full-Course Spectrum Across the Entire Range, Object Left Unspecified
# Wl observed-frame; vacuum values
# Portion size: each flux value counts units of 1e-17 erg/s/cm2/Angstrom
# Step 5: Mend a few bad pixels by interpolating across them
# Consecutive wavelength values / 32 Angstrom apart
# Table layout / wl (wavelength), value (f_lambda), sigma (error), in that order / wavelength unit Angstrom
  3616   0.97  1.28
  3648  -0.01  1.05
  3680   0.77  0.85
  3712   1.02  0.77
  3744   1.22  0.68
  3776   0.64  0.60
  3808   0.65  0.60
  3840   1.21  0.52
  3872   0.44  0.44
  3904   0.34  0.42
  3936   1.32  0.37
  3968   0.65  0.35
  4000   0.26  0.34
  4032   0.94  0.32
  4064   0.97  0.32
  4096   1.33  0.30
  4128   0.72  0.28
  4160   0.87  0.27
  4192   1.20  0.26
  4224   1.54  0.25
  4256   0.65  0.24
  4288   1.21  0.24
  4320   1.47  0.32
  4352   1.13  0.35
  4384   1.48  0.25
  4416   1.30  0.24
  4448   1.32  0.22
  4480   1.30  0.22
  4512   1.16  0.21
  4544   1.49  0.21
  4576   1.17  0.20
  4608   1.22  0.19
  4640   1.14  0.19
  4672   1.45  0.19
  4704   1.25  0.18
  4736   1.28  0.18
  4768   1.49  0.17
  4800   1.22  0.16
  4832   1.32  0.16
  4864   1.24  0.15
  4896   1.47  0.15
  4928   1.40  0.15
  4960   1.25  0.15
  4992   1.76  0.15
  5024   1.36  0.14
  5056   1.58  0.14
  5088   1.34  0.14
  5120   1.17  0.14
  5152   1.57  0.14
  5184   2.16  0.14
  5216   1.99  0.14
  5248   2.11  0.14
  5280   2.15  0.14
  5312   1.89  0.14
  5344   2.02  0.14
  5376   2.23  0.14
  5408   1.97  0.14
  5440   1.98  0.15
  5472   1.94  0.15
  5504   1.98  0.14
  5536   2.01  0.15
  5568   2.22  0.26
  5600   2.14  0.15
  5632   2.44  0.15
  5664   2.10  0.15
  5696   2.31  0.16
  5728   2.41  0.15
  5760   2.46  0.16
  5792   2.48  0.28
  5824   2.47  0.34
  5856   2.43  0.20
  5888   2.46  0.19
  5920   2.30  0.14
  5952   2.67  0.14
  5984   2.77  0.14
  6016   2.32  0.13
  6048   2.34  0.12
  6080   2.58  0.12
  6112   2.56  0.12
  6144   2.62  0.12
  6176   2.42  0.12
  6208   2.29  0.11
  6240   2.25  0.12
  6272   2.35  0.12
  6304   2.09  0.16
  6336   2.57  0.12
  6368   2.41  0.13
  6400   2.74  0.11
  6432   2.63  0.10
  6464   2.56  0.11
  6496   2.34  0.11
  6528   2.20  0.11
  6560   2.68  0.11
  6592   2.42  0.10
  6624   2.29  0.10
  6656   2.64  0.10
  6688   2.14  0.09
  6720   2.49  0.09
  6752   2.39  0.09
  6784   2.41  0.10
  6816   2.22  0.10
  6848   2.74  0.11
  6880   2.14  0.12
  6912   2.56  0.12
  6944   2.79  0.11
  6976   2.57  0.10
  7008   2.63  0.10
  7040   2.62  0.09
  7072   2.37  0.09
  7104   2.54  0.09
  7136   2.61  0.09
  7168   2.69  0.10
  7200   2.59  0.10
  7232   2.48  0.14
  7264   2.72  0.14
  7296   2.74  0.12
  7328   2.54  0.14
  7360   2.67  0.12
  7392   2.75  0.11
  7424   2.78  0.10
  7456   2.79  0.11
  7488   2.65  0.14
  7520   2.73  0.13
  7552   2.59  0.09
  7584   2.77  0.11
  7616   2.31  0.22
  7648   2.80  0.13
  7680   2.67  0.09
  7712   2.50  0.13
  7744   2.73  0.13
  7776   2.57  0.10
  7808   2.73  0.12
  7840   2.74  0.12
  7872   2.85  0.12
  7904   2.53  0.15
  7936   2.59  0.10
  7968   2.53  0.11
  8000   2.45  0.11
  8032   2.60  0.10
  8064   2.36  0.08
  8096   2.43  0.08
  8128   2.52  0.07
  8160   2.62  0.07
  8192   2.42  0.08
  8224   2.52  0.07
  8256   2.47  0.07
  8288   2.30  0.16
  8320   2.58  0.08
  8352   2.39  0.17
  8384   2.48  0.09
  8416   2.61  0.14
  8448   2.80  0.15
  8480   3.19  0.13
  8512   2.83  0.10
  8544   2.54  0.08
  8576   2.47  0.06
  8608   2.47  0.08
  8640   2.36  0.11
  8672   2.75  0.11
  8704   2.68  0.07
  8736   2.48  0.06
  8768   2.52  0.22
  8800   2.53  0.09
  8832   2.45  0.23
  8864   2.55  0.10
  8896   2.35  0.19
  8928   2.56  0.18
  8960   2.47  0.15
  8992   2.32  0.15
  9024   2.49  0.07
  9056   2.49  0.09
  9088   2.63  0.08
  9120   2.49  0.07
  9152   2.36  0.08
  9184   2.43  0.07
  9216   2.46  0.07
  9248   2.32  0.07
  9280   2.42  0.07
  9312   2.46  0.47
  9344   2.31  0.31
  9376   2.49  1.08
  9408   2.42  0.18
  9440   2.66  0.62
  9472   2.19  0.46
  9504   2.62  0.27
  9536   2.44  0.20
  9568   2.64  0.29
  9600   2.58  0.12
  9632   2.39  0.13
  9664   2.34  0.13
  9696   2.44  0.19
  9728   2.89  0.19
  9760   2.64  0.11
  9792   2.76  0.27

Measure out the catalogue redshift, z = 0.29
